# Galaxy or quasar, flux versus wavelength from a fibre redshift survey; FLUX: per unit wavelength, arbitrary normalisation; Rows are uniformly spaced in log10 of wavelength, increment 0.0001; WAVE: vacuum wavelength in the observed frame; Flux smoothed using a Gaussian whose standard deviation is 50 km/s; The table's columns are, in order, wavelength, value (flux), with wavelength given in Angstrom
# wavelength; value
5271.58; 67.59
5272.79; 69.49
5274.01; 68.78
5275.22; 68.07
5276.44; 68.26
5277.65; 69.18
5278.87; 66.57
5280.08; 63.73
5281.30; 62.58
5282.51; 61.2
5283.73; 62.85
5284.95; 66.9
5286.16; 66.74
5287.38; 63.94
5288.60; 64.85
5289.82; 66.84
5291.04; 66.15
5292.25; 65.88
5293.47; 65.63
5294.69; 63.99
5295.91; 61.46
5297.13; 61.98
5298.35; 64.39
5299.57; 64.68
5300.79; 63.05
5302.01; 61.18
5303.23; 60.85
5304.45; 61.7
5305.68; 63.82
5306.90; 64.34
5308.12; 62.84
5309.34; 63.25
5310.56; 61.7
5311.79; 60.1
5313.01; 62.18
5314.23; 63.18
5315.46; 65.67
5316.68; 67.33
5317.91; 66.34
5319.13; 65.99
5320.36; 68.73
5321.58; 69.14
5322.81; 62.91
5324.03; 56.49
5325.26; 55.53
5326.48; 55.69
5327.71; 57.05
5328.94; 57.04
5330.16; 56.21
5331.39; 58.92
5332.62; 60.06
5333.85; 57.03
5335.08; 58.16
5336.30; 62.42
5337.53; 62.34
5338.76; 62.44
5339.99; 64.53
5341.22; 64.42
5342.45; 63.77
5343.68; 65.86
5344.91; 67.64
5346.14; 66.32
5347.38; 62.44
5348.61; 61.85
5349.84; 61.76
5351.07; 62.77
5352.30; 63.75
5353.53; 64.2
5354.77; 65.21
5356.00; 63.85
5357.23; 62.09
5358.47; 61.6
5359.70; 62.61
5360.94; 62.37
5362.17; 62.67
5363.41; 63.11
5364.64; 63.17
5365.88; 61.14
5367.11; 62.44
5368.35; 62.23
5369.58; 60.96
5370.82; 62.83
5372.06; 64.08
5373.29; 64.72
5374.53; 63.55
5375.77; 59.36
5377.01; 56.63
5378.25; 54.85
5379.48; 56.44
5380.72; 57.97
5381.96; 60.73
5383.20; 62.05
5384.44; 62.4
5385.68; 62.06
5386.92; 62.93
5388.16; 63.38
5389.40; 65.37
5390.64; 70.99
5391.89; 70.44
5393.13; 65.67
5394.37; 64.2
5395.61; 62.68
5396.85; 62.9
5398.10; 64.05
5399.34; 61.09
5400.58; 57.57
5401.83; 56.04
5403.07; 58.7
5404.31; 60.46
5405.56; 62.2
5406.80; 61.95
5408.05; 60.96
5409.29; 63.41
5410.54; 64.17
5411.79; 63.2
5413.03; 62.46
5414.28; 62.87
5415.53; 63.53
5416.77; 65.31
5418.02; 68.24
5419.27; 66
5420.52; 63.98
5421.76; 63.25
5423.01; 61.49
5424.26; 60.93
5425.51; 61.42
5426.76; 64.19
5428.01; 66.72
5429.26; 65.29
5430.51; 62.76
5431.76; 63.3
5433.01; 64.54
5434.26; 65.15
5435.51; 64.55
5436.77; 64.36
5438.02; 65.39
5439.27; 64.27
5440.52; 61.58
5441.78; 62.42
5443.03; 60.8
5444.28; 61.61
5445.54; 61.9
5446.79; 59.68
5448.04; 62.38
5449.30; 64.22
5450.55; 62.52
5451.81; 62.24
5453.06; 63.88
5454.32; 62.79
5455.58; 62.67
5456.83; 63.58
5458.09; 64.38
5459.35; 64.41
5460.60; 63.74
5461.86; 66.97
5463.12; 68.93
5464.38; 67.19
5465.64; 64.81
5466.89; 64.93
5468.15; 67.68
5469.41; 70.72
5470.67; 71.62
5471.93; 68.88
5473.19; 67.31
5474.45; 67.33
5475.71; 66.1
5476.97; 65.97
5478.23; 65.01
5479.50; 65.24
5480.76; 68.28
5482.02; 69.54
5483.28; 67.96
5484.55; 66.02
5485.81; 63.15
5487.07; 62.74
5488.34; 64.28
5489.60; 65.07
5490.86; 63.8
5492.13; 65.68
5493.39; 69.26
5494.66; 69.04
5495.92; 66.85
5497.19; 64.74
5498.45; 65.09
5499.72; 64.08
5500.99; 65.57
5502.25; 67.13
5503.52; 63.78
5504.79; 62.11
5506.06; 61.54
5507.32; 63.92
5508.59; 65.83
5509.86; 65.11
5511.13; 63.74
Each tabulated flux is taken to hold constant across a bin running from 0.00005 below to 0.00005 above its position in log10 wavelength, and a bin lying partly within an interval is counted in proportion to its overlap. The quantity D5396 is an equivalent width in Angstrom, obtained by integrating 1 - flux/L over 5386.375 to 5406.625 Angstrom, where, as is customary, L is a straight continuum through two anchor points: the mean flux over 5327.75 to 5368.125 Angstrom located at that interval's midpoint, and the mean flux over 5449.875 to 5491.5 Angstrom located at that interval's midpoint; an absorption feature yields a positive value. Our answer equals 0.19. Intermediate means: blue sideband 62.2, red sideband 65.7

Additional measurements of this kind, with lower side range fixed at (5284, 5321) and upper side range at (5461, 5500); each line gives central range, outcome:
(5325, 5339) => 1.3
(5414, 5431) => 0.5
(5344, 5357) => 0.2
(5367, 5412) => 2.3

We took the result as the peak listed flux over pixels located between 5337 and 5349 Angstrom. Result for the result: 67.64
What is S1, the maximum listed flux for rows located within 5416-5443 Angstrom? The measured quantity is 68.24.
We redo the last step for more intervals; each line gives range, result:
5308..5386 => 69.14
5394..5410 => 64.2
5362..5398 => 70.99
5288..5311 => 66.84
